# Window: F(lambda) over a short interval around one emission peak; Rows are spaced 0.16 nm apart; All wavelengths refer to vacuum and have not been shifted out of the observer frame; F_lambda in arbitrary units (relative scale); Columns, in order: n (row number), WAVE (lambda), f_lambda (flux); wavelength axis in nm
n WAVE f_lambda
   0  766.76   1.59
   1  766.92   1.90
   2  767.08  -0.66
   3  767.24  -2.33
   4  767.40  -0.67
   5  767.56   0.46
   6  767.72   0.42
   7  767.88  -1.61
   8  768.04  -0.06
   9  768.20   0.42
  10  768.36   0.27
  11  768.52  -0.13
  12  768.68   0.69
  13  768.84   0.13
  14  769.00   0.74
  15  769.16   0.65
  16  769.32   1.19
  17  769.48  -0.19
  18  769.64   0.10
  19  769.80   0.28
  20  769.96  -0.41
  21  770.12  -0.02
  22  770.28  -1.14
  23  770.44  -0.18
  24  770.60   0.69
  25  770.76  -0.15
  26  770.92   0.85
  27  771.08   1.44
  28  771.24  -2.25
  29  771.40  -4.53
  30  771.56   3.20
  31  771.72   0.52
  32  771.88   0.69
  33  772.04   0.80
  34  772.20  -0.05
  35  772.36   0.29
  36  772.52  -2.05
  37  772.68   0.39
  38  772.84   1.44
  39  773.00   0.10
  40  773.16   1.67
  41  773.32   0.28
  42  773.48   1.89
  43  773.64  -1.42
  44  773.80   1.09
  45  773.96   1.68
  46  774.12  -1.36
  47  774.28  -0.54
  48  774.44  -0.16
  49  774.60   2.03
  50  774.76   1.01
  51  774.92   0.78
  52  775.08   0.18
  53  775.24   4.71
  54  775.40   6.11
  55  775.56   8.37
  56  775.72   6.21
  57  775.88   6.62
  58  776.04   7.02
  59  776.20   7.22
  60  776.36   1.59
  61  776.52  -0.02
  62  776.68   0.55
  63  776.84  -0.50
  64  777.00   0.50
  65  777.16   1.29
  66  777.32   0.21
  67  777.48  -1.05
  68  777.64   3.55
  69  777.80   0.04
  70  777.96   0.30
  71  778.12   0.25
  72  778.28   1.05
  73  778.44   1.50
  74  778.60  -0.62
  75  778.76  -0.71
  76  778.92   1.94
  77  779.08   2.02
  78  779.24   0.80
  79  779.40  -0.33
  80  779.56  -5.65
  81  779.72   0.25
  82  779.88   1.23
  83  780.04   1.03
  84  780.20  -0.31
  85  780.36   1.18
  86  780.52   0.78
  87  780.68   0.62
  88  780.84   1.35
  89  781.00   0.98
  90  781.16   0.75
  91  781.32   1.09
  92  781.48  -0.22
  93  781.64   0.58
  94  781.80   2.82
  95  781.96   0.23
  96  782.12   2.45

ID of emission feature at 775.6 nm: [O II]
